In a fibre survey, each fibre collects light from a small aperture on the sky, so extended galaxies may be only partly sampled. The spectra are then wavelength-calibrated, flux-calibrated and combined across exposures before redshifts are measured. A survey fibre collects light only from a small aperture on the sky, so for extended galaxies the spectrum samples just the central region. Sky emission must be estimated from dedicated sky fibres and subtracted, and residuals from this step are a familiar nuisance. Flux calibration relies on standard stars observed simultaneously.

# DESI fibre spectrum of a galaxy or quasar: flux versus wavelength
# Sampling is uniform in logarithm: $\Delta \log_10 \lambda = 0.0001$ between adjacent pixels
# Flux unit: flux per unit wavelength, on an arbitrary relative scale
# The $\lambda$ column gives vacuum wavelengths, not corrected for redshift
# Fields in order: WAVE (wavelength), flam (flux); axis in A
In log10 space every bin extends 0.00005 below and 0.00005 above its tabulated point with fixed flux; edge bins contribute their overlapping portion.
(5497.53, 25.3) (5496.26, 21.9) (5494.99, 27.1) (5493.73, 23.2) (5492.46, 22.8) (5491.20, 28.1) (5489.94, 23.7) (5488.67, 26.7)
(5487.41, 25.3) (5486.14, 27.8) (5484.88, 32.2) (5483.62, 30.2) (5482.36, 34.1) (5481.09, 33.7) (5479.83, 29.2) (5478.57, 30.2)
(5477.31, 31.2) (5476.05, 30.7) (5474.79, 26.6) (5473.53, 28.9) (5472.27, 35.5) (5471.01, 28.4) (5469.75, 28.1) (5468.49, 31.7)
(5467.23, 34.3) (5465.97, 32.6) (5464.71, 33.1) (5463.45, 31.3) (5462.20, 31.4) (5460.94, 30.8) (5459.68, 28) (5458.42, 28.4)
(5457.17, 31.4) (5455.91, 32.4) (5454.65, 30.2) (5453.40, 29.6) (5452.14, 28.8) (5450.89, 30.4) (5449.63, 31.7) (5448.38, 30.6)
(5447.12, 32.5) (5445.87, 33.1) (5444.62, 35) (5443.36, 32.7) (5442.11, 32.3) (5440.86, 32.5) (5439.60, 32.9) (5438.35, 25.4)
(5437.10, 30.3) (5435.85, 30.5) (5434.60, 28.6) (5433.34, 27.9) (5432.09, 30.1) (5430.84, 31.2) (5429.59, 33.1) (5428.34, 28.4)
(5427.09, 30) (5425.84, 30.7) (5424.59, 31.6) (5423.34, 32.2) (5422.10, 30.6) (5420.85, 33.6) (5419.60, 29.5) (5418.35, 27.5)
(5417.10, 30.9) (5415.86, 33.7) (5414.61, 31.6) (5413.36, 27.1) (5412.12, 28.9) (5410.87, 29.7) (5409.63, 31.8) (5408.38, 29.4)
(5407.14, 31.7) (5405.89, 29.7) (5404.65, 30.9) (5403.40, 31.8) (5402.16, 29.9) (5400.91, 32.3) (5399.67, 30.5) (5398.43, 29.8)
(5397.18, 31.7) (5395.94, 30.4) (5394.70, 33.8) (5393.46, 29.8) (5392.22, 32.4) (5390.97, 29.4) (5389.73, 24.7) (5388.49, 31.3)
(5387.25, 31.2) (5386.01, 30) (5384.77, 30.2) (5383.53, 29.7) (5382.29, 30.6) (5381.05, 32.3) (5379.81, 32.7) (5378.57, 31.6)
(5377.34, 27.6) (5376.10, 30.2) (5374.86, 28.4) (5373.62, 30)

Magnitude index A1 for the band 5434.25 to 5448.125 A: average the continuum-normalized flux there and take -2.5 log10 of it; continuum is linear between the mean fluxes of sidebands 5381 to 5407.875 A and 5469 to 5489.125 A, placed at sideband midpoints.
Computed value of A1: -0.04 mag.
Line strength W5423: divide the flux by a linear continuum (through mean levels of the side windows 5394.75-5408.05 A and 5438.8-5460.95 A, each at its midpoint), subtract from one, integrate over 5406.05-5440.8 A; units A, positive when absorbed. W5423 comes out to 0.8 A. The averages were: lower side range 31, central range 30.4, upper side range 31.3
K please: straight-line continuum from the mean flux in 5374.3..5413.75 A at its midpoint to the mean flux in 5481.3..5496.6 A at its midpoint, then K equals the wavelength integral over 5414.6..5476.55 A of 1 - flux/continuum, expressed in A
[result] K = -4.8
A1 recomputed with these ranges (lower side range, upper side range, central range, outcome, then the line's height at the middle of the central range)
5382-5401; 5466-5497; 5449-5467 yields -0.055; 29.3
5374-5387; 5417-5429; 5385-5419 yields -0.001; 30.4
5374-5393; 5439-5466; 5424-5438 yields 0.032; 31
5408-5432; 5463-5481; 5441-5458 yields -0.028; 30.8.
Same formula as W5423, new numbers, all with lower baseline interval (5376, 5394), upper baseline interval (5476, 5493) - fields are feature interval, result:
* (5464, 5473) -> -0.8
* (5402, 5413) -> -0.1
